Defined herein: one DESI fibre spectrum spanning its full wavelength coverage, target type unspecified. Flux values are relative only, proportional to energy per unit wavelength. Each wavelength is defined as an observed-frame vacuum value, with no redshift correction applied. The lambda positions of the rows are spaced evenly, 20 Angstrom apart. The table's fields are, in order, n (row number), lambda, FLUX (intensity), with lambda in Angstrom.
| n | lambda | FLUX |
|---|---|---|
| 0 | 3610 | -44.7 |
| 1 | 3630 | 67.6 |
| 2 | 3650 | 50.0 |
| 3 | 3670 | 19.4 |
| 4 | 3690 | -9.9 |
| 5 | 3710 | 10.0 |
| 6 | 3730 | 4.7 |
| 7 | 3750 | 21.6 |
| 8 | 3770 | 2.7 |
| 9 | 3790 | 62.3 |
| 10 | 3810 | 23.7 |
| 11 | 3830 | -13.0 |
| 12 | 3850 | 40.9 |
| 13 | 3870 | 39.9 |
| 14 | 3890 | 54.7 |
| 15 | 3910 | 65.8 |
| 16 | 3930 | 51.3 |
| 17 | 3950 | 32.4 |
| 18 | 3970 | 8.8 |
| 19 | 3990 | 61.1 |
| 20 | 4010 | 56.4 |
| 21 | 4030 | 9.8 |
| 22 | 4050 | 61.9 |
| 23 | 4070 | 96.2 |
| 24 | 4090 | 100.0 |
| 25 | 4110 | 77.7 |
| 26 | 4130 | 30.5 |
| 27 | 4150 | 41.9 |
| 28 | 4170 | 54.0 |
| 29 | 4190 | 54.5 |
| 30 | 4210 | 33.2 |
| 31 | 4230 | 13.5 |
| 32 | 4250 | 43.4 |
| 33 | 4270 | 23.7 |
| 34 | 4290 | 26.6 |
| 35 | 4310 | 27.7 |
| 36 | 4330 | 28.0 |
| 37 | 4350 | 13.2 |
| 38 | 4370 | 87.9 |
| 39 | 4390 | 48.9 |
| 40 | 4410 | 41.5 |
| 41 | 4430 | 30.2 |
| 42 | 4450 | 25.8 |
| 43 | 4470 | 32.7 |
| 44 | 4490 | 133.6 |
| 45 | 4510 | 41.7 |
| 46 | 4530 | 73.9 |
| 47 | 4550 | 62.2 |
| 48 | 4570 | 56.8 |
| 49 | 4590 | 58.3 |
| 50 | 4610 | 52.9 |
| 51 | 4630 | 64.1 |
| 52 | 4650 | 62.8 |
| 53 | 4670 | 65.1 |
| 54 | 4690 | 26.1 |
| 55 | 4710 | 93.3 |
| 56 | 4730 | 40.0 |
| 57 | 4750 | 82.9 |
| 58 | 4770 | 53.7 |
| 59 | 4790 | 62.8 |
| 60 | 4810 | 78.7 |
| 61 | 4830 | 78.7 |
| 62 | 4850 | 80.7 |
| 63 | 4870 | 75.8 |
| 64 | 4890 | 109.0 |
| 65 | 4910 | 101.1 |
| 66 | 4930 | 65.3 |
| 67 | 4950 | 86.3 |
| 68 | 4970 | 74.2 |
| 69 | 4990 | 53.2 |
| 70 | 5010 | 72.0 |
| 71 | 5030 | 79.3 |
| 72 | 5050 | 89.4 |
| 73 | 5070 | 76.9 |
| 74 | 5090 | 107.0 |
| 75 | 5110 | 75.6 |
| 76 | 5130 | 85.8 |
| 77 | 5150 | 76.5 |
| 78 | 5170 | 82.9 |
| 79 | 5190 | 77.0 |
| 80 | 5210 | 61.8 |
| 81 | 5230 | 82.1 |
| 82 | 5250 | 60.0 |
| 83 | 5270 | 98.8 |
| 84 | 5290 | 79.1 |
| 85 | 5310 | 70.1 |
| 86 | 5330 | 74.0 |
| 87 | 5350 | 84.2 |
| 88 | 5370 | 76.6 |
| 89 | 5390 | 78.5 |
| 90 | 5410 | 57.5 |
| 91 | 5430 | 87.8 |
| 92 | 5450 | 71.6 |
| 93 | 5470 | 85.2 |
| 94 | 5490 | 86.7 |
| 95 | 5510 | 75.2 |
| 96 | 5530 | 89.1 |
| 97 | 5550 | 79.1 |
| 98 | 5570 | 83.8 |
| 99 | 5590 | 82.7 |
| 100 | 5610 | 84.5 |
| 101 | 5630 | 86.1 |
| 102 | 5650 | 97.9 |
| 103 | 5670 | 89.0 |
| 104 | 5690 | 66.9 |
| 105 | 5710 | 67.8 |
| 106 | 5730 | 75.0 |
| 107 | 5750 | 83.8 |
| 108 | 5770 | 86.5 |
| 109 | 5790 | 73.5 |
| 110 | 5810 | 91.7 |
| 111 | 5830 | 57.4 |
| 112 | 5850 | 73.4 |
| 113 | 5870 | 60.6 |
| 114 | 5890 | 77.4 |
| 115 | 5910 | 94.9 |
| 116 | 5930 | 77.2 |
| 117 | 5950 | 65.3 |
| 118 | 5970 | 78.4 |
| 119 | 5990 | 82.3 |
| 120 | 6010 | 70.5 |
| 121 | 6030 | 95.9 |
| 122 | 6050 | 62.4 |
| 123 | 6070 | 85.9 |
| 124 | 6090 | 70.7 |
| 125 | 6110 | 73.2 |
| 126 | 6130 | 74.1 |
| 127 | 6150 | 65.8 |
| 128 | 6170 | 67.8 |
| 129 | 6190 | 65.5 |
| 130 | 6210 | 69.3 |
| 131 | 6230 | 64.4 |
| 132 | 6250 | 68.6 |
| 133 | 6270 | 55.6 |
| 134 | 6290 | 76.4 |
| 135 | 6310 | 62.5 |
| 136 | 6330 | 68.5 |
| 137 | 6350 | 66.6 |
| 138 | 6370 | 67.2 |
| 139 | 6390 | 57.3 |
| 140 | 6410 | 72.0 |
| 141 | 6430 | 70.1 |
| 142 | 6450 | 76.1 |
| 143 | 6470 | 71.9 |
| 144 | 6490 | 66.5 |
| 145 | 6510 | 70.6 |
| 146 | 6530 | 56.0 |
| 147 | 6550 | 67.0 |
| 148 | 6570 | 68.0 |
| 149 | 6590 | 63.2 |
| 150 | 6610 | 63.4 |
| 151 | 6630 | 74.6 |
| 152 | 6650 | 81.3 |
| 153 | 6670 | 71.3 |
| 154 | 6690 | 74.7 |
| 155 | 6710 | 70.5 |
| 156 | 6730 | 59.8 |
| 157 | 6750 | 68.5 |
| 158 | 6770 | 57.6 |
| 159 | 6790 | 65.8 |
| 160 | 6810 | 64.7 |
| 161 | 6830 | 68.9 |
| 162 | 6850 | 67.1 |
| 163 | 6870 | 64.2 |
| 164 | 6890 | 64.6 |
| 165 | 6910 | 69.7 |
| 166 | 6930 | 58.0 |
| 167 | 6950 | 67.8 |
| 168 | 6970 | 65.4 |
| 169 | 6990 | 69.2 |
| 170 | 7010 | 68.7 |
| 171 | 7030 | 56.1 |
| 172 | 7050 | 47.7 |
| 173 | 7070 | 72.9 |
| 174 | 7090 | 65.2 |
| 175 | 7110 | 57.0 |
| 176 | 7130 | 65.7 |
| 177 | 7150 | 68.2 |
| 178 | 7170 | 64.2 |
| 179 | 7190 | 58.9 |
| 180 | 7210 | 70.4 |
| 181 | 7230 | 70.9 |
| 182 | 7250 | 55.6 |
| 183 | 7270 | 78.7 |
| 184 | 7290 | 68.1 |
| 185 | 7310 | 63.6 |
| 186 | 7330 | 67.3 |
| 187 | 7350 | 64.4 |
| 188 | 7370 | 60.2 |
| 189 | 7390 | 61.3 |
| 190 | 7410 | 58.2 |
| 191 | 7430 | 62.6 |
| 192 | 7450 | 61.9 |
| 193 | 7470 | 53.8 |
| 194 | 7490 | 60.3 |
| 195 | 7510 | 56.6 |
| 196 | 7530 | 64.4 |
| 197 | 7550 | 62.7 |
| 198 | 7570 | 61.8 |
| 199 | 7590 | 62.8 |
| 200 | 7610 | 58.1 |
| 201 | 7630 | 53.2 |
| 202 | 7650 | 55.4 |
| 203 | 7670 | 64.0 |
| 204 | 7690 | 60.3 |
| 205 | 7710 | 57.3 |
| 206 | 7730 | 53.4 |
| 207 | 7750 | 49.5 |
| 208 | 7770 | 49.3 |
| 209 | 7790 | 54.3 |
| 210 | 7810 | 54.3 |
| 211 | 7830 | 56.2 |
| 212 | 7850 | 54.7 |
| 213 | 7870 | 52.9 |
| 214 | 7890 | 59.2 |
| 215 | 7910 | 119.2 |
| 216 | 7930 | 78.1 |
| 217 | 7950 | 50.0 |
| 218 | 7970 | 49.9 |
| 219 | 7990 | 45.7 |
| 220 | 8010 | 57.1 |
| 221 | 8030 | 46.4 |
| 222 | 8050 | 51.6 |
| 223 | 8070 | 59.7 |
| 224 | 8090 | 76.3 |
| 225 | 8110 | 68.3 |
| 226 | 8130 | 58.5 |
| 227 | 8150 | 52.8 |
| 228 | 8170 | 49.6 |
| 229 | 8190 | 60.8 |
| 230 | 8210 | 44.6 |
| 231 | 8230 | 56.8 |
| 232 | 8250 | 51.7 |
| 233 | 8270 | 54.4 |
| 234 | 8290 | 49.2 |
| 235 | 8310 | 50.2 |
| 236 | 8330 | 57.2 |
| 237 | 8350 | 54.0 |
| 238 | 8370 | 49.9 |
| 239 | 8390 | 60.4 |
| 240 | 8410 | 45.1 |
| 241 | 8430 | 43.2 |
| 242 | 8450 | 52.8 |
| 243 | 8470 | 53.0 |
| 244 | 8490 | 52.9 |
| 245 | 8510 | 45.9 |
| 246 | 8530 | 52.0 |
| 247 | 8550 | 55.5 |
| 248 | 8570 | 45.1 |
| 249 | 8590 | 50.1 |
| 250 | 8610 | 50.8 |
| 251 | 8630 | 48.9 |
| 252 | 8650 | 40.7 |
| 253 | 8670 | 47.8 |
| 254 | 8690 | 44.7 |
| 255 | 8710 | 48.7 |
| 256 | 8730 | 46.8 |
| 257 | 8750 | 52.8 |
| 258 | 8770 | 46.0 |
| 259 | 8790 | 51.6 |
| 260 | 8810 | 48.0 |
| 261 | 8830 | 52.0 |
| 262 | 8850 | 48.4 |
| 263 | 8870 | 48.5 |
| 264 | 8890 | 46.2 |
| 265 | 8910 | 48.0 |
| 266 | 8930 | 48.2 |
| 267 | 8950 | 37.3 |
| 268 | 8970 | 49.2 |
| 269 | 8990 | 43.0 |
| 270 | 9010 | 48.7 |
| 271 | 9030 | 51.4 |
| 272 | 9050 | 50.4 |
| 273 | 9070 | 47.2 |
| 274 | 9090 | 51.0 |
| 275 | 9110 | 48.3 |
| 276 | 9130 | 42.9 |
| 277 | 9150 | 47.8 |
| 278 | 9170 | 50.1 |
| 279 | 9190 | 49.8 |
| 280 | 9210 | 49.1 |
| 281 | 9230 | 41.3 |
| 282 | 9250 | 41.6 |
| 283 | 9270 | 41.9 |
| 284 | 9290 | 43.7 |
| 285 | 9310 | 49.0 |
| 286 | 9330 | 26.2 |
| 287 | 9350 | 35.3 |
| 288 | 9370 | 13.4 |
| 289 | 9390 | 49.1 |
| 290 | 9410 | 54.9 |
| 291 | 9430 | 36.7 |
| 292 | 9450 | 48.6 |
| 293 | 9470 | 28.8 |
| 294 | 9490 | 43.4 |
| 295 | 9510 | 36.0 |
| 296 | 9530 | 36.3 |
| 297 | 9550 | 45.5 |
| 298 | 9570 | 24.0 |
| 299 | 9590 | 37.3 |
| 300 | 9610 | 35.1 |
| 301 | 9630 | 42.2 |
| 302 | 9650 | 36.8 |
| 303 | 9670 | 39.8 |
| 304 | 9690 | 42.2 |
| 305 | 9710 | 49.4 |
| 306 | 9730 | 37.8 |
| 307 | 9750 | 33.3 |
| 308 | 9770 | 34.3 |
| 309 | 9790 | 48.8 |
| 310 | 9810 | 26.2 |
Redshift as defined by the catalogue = 0.204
